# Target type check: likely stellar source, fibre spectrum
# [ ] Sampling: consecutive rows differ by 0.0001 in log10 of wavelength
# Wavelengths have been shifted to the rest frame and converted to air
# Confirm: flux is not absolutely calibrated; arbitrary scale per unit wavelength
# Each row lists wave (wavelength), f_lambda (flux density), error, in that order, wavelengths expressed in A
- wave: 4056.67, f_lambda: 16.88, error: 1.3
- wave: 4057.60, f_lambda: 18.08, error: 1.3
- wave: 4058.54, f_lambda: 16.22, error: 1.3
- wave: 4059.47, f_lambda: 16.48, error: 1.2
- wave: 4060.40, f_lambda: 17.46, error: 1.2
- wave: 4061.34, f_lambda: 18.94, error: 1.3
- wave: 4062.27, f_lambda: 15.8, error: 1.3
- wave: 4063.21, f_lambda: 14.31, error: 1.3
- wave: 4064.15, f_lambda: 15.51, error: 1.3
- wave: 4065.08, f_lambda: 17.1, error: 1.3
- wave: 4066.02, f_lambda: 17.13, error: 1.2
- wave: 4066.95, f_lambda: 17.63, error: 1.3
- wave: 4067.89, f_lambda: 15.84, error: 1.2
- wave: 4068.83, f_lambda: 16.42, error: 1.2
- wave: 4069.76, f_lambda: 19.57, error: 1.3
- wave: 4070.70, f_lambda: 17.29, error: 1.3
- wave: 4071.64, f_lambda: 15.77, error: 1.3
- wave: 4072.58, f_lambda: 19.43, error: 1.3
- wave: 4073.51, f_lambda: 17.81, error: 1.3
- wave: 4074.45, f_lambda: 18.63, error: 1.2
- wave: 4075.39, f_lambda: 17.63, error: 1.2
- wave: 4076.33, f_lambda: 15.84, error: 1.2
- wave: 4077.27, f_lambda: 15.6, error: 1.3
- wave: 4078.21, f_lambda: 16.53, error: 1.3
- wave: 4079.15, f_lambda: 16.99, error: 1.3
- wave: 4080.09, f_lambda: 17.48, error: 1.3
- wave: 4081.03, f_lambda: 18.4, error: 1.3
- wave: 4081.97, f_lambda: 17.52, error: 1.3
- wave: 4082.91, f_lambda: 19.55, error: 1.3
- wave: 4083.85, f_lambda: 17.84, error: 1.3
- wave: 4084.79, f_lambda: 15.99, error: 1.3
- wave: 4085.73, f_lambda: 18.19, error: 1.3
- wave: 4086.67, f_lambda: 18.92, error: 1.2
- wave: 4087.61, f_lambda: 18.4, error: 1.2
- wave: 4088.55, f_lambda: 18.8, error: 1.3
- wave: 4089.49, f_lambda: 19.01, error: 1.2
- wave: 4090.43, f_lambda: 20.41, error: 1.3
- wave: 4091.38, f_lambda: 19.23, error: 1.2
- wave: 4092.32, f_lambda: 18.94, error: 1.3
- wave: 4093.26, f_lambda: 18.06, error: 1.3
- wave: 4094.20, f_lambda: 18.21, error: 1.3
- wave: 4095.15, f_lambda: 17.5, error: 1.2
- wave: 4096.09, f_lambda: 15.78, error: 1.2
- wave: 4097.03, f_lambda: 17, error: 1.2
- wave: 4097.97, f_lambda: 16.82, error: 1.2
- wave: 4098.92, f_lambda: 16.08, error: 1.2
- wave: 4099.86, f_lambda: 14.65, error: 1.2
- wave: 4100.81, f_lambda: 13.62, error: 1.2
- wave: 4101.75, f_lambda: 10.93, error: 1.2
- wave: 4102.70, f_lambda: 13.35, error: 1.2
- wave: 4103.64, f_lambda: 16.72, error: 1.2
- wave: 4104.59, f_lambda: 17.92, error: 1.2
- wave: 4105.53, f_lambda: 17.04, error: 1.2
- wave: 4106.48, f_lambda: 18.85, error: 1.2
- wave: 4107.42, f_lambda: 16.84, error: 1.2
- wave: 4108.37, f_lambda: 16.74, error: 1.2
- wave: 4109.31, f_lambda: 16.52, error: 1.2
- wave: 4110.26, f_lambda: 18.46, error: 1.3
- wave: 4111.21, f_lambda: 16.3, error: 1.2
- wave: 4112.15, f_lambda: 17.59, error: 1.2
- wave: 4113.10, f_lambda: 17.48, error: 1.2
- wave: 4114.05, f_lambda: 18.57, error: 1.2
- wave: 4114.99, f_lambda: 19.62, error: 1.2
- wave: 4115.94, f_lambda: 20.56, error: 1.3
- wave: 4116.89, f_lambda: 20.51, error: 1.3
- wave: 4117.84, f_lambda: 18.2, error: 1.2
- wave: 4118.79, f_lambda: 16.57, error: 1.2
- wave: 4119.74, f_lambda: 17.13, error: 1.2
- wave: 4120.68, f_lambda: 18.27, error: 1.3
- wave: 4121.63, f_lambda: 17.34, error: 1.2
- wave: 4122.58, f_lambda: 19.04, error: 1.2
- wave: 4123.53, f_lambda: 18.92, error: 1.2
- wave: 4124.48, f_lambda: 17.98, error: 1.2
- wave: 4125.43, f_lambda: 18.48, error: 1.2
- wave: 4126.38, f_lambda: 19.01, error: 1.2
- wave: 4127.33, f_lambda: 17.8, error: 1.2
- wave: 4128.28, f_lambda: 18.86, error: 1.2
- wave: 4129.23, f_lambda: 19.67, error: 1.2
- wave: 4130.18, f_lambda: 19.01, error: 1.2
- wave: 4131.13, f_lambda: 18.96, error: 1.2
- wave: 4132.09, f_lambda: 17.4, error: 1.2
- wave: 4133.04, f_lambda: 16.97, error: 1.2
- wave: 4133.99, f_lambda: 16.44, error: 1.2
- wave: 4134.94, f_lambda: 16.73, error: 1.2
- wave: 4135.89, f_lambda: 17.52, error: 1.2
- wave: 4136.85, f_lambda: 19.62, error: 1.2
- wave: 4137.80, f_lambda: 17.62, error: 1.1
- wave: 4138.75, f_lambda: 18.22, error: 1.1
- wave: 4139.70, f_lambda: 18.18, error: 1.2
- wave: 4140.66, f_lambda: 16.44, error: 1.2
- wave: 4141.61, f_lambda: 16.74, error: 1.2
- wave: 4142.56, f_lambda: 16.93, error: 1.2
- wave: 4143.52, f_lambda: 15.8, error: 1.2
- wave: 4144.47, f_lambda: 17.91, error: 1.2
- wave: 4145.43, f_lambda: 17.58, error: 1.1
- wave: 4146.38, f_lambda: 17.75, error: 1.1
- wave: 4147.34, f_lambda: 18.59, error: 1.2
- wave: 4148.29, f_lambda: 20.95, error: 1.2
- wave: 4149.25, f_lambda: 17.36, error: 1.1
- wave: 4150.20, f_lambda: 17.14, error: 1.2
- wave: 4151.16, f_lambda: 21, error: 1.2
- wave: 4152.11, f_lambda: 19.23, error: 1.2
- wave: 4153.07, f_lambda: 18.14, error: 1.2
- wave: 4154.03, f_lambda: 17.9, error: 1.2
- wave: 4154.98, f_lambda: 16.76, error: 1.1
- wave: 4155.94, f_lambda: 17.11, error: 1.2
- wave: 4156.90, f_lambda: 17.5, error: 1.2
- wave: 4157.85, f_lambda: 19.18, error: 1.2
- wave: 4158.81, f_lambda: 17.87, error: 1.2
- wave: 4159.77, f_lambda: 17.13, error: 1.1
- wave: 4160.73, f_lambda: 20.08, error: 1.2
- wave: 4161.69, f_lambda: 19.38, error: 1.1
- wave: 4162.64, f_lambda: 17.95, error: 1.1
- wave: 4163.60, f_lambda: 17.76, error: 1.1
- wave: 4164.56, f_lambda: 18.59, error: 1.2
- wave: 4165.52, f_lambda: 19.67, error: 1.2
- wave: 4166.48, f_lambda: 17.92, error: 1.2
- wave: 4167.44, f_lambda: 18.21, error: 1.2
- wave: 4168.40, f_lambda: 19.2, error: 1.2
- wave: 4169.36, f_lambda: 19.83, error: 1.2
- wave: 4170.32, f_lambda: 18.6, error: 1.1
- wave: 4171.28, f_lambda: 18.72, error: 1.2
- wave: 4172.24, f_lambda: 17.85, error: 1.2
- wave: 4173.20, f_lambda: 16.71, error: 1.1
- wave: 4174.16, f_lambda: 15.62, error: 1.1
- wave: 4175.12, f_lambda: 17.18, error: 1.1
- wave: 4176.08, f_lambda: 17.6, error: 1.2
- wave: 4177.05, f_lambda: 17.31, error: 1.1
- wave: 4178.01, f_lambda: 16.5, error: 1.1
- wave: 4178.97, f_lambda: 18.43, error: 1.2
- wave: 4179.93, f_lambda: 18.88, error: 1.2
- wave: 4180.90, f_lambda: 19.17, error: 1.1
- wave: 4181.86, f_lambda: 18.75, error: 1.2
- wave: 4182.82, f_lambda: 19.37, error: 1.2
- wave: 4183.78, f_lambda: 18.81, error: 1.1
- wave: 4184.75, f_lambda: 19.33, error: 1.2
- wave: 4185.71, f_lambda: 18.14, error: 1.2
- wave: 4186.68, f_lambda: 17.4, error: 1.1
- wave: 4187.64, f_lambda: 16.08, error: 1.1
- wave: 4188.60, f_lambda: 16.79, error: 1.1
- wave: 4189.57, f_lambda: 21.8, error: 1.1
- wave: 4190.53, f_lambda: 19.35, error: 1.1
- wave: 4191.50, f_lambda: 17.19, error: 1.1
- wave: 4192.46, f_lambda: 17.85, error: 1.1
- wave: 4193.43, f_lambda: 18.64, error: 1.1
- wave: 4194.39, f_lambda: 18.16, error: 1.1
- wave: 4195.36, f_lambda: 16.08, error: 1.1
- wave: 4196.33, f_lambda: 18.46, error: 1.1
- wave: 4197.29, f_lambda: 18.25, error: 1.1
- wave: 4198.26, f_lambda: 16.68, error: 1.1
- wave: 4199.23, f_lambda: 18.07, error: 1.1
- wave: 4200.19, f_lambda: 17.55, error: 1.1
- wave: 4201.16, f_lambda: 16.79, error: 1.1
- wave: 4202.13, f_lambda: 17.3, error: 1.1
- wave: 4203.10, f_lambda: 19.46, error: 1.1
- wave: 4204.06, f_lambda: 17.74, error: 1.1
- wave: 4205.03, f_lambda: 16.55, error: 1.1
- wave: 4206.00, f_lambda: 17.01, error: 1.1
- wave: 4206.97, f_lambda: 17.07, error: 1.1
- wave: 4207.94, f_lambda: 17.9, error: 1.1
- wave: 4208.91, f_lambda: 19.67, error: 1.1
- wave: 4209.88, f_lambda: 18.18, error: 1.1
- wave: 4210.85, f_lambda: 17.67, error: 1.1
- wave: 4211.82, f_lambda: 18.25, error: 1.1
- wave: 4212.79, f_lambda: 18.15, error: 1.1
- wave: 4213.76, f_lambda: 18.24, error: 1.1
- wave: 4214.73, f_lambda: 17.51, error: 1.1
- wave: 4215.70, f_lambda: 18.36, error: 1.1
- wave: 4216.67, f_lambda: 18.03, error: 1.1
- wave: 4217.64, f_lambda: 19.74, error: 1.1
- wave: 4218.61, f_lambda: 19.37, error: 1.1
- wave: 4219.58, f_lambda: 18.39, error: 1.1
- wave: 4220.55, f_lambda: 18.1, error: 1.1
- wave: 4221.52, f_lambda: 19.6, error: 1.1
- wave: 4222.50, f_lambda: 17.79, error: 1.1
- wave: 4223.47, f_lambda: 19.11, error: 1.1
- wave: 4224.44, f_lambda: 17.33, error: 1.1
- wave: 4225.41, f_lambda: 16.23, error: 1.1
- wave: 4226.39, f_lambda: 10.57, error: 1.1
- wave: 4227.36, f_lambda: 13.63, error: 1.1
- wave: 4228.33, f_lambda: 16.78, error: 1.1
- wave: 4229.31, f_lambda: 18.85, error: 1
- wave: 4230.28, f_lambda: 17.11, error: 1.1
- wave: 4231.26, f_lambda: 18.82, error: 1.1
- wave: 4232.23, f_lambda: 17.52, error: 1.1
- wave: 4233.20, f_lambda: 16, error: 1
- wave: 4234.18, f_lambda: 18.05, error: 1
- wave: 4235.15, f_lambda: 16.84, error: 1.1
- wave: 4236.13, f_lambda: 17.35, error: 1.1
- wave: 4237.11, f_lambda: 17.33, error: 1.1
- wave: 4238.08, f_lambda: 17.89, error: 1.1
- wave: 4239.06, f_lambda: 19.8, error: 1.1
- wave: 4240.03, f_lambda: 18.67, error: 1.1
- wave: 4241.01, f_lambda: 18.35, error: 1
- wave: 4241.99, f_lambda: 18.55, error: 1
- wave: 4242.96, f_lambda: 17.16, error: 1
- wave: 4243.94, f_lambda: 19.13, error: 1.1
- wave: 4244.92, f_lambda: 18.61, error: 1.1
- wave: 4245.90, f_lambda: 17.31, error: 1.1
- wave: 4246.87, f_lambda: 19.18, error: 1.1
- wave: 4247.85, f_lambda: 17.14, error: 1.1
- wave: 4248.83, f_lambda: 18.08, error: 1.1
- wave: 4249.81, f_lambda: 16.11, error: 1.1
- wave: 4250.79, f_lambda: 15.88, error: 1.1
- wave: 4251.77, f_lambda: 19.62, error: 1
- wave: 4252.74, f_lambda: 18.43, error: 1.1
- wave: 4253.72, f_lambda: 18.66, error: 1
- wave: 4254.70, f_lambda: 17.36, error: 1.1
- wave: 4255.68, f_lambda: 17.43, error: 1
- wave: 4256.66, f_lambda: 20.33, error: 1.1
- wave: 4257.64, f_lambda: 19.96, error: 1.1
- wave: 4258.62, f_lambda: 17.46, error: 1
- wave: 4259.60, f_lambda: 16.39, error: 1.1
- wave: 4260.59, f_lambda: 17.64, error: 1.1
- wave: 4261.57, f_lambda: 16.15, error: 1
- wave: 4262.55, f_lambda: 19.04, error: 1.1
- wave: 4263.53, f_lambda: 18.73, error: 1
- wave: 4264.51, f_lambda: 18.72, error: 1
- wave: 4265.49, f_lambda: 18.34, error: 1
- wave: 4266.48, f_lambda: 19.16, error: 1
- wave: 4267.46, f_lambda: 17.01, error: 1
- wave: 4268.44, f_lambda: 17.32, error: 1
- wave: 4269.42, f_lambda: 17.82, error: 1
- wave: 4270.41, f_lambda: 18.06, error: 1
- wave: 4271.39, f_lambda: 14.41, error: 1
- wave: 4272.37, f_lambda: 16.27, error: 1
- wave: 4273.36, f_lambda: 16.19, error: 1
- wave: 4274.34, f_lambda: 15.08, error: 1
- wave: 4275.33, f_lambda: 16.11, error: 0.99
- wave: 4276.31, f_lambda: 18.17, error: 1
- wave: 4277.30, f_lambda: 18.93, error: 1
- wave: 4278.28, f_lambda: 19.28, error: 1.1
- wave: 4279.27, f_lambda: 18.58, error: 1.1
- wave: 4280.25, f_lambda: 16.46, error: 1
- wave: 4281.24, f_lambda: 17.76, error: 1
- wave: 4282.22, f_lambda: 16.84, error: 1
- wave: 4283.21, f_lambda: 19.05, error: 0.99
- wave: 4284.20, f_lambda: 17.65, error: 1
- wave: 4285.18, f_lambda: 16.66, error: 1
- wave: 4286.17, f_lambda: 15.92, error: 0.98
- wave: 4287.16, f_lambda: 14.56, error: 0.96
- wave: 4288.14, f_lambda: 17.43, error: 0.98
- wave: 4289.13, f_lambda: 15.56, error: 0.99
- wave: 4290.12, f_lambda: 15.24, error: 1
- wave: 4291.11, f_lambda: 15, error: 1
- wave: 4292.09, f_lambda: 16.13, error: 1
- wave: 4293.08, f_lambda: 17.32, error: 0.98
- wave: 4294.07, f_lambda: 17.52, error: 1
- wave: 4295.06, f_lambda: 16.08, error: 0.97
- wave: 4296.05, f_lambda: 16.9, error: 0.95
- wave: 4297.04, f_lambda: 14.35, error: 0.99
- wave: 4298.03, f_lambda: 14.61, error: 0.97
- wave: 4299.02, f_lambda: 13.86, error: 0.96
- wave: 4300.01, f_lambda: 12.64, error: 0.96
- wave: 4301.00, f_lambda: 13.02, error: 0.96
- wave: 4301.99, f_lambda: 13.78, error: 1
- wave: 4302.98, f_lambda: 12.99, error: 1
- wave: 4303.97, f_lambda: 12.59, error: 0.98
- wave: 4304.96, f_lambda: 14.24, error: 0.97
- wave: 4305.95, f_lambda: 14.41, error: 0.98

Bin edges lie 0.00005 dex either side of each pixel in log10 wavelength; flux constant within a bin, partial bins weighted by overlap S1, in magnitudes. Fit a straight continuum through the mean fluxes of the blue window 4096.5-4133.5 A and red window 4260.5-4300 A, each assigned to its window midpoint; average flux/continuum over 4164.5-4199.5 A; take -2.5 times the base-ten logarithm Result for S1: -0.06 mag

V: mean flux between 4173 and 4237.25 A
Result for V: 17.7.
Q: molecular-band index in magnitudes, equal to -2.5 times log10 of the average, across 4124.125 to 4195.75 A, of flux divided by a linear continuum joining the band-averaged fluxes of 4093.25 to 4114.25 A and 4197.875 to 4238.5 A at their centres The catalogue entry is -0.07 mag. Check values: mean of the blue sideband 16.5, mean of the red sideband 17.6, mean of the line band 18.1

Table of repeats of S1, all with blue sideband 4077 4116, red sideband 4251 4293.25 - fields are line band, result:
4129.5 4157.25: -0.031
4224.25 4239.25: 0.036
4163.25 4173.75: -0.066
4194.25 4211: -0.019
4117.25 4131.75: -0.061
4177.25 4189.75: -0.058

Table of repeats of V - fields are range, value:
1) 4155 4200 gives 18.1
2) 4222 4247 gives 17.4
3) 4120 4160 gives 18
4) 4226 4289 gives 17.5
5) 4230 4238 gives 17.4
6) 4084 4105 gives 17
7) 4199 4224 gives 18.1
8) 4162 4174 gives 18.4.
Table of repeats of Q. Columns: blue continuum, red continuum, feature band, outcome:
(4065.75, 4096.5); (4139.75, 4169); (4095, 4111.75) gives 0.11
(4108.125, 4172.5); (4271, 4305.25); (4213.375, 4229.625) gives -0.03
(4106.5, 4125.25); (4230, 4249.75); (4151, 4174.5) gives -0.02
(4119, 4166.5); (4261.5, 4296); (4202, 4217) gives -0.02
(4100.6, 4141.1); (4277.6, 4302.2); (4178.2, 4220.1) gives -0.07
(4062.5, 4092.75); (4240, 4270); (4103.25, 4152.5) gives -0.02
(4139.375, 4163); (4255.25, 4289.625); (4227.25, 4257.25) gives -0.02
